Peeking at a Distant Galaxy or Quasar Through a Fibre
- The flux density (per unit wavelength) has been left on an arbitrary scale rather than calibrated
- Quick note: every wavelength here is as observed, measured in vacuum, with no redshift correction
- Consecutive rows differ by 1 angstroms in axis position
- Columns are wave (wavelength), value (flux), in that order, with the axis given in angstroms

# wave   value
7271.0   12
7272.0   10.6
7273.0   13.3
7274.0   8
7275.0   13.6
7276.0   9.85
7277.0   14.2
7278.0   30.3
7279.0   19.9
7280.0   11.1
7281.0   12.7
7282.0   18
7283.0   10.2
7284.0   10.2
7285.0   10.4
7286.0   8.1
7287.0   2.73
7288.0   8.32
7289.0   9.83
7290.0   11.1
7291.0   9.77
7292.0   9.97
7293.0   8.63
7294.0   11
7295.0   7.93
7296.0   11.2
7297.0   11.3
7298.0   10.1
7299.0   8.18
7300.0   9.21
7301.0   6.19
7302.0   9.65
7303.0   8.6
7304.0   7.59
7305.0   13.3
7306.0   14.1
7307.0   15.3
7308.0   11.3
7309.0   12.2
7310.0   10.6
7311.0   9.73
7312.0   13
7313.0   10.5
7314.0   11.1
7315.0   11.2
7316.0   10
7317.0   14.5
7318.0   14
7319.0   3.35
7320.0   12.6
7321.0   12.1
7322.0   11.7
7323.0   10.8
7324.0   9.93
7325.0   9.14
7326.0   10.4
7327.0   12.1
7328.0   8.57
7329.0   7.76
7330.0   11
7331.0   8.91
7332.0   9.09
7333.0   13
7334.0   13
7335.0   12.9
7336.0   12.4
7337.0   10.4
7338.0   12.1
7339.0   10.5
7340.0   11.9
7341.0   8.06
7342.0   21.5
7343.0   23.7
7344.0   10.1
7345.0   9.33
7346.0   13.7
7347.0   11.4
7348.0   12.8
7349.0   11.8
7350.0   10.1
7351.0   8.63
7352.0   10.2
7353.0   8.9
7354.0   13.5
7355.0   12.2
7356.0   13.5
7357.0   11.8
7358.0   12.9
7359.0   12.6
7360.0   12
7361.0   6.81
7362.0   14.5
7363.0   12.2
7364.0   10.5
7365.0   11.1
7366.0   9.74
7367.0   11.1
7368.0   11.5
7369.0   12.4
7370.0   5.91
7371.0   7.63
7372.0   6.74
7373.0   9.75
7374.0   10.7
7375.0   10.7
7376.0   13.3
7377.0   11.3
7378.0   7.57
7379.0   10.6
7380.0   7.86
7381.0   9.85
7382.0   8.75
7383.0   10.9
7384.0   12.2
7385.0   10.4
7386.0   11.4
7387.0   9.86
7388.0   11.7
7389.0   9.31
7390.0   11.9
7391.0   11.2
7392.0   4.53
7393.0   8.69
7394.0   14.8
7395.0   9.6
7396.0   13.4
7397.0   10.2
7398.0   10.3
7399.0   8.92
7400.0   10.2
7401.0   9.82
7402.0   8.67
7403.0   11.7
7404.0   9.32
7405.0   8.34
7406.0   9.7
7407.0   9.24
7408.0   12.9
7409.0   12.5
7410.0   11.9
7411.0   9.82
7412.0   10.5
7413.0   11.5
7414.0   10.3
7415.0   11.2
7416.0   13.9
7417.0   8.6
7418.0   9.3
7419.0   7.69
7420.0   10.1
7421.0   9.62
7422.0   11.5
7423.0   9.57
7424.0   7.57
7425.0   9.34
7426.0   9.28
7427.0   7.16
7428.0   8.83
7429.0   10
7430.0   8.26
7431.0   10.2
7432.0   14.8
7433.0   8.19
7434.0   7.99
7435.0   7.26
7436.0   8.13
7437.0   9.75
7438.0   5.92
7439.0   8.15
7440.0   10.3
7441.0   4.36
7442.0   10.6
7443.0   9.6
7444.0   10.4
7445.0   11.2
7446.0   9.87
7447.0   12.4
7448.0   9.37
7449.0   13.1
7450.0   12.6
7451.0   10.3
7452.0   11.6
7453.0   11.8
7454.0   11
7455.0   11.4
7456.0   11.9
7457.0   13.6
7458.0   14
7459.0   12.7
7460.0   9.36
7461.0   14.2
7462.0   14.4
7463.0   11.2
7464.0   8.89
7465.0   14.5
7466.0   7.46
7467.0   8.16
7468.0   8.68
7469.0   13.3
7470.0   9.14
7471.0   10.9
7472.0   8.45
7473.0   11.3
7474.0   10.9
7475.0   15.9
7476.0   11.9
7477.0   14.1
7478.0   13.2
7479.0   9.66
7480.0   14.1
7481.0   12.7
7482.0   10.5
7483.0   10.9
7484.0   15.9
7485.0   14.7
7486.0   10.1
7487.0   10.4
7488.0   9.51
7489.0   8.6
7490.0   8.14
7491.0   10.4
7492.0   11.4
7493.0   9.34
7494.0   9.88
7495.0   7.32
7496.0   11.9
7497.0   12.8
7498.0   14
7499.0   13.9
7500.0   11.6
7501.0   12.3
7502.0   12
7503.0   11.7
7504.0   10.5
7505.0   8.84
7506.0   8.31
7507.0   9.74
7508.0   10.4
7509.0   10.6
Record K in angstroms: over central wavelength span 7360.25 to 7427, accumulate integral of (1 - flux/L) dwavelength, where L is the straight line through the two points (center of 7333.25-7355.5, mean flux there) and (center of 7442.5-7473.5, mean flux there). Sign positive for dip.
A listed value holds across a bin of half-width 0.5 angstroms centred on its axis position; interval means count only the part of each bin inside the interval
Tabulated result 9.0 angstroms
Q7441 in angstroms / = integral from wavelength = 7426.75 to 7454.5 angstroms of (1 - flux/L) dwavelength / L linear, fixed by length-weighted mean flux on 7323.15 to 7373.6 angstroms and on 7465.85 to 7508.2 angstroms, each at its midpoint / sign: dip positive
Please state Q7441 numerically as 3.4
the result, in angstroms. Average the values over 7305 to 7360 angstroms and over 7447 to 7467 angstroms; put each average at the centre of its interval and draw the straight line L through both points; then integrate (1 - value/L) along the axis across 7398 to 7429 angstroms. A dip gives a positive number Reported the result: 4.5 angstroms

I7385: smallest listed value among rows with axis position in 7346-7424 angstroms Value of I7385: 4.53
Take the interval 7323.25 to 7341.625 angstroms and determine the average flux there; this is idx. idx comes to 10.7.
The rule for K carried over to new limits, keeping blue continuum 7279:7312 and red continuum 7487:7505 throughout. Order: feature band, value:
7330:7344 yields -2.9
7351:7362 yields -0.9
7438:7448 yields 1.2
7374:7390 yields 0.3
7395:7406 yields 0.6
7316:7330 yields 0.0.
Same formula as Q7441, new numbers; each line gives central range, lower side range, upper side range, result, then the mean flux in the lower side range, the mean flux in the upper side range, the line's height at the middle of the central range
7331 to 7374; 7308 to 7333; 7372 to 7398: -4.0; 10.7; 10.3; 10.5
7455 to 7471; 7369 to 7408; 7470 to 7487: 0.4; 9.99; 12.1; 11.7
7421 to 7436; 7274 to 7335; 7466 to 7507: 2.5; 11.1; 11.1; 11.1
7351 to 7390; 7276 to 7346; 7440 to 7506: 2.4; 11.4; 11.2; 11.3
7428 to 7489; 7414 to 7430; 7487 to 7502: -4.0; 9.56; 10.8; 10.2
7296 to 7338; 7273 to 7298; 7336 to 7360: 4.1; 11.6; 12.2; 11.9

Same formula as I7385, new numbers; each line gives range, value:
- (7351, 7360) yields 8.63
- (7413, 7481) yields 4.36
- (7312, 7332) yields 3.35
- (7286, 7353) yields 2.73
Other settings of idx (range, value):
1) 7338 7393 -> 11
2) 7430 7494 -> 10.8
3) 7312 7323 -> 11.2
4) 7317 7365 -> 11.5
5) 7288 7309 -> 10.2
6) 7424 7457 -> 9.87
